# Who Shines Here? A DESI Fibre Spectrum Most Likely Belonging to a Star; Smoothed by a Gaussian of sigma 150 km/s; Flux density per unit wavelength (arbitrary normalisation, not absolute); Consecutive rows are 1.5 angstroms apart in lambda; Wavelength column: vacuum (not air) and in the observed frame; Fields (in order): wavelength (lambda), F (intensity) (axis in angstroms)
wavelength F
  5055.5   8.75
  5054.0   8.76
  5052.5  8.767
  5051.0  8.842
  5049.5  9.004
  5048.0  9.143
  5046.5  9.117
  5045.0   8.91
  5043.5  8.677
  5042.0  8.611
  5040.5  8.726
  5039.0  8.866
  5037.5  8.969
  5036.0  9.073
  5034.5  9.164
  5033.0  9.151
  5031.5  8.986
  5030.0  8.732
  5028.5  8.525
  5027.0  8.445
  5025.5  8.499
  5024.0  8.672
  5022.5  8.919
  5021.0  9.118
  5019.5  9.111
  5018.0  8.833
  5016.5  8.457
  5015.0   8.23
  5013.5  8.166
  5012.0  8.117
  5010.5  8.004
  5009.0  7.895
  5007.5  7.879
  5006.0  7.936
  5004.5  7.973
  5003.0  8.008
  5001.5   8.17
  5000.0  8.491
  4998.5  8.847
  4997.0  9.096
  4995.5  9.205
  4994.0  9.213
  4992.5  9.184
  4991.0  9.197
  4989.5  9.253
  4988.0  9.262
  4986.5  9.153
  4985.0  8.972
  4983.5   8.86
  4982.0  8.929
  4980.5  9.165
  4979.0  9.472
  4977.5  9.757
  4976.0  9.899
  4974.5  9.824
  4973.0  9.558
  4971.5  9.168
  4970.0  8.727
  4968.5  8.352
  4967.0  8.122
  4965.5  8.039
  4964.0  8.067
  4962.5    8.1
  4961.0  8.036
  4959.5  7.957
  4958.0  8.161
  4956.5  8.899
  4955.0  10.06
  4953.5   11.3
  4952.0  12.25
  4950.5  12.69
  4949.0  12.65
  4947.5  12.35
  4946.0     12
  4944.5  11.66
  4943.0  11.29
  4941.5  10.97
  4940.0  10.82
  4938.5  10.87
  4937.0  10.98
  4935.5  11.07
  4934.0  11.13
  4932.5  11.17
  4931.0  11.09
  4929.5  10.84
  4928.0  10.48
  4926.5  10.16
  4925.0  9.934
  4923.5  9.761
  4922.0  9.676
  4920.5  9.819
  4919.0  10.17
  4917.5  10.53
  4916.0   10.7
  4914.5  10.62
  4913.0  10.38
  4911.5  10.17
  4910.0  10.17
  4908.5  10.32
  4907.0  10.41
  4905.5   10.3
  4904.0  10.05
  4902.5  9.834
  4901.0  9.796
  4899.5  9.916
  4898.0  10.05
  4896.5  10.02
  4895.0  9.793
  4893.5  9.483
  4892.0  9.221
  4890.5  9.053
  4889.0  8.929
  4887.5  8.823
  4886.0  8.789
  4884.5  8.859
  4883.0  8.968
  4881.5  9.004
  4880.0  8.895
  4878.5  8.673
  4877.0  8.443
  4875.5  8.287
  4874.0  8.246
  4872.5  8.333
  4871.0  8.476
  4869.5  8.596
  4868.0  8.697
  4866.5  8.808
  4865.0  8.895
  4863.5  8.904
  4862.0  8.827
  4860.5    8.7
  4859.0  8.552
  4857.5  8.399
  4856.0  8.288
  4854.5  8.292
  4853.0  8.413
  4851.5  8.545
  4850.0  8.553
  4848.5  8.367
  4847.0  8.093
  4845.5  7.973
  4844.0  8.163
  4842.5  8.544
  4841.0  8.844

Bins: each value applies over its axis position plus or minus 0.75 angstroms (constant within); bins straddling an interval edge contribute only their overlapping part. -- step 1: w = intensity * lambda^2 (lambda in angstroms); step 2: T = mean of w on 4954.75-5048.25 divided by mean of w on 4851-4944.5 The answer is 0.95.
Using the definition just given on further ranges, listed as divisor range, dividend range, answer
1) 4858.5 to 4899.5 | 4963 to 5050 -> 1.04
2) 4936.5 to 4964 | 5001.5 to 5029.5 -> 0.82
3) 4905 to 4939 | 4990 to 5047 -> 0.86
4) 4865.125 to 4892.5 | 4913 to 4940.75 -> 1.23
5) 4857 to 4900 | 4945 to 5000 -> 1.11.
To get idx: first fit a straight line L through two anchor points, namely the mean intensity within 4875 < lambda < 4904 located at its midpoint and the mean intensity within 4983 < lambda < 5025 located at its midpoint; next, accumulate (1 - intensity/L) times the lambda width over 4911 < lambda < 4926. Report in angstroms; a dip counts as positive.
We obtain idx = -1.8 angstroms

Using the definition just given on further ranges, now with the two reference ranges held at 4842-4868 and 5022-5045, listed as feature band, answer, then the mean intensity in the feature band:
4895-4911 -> -2.8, 10.1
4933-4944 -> -3.1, 11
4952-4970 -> -0.3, 8.8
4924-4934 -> -2.3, 10.6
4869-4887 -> -0.2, 8.63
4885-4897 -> -1.0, 9.24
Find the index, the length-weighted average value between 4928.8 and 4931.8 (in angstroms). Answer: 11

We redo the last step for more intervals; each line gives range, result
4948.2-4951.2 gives 12.7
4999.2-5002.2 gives 8.34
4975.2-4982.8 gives 9.44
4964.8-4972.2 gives 8.48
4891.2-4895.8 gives 9.5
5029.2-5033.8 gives 8.95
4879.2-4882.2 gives 8.94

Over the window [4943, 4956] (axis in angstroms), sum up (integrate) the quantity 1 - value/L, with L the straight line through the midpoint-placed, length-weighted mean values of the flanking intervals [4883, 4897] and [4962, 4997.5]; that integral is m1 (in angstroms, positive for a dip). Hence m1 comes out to -3.9 angstroms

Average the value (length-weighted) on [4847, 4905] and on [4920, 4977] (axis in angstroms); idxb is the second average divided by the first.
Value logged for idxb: 1.14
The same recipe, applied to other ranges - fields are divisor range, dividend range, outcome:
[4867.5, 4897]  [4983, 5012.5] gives 0.97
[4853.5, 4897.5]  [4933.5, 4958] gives 1.27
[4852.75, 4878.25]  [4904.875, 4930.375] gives 1.20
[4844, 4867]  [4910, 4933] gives 1.22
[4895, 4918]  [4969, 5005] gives 0.89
